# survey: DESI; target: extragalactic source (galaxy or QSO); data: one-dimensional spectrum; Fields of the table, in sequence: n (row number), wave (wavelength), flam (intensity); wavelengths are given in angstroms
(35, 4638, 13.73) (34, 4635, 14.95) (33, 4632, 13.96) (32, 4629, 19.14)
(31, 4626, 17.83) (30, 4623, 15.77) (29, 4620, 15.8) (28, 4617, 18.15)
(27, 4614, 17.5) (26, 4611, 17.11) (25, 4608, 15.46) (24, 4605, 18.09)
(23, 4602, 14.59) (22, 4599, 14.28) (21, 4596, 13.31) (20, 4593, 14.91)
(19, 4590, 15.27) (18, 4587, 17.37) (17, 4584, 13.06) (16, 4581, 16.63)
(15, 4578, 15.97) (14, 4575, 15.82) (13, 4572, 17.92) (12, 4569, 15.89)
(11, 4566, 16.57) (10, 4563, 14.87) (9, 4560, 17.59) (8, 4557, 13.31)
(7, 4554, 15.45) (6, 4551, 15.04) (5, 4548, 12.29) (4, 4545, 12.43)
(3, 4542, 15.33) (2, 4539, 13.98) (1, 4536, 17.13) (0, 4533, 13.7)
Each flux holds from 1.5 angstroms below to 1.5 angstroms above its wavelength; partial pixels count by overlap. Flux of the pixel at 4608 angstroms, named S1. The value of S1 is 15.46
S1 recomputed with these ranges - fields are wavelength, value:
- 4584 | 13.06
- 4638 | 13.73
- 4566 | 16.57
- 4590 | 15.27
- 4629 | 19.14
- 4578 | 15.97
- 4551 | 15.04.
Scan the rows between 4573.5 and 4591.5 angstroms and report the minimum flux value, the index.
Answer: 13.06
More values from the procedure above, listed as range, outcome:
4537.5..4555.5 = 12.29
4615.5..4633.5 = 13.96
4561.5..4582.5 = 14.87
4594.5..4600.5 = 13.31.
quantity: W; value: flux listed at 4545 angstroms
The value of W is 12.43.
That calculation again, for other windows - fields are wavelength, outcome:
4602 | 14.59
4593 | 14.91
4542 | 15.33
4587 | 17.37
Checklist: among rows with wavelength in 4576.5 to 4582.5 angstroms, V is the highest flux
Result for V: 16.63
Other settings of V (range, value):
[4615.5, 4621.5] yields 18.15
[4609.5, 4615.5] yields 17.5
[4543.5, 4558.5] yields 15.45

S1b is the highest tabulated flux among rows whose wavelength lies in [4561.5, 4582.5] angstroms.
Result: 17.92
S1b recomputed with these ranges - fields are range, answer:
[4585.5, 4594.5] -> 17.37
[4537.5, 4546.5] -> 15.33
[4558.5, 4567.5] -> 17.59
